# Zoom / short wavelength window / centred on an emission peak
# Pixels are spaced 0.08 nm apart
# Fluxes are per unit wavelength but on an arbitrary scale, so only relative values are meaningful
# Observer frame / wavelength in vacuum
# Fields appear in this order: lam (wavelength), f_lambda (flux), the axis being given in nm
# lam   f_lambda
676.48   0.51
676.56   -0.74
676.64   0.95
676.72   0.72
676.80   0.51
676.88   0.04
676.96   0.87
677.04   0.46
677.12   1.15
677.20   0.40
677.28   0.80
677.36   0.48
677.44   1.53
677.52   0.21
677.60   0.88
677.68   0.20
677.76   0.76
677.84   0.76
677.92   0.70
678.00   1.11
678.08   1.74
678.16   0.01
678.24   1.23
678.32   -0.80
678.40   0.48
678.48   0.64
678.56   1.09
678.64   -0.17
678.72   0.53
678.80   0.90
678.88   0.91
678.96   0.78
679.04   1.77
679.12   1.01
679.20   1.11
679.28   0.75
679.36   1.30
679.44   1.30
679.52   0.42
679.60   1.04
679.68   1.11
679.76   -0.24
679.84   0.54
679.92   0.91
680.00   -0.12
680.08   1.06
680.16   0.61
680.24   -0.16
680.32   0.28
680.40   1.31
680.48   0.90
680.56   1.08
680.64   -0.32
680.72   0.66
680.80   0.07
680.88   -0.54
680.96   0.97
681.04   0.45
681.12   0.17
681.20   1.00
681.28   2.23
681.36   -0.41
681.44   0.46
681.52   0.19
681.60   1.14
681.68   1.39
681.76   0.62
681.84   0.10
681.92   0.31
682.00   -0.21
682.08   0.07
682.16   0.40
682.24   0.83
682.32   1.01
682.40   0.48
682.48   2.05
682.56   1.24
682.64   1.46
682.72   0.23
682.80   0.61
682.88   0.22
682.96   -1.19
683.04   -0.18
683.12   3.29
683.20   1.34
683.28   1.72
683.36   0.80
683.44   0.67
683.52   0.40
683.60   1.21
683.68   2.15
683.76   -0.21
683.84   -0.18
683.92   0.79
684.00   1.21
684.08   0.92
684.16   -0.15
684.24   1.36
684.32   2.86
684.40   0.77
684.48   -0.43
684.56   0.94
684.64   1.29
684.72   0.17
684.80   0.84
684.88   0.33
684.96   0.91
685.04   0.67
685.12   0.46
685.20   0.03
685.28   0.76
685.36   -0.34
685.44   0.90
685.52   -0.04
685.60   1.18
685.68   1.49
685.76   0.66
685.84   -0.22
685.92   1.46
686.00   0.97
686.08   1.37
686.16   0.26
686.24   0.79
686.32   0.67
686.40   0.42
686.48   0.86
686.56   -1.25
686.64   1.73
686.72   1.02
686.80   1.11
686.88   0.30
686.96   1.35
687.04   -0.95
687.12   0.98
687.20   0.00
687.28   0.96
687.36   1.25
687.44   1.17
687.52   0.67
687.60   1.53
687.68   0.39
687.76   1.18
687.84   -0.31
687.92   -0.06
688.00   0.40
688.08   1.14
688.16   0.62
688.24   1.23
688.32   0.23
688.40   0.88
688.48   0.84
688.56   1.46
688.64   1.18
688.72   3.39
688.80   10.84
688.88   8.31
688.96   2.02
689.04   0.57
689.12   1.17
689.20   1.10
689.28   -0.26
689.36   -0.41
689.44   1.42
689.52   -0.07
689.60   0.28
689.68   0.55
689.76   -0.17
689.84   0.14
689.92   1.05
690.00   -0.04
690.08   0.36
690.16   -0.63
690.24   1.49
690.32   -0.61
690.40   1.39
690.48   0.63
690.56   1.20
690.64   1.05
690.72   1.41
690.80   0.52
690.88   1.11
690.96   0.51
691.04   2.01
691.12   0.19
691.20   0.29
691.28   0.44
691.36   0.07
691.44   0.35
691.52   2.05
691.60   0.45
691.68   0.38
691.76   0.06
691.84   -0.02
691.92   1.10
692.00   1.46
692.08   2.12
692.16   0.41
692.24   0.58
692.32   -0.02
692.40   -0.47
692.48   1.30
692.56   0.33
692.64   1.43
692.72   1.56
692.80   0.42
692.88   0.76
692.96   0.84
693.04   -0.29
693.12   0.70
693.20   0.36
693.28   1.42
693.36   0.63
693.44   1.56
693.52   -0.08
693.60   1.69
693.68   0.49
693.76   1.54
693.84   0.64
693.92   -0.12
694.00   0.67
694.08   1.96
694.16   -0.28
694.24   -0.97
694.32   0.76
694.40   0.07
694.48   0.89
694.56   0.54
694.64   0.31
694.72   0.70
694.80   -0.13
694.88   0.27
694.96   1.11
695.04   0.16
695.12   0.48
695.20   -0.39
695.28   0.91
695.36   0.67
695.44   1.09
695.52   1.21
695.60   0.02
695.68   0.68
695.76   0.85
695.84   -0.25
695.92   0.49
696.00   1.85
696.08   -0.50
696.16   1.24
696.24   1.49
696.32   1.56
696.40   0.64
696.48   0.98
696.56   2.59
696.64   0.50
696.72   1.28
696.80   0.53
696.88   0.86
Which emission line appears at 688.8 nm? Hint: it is Halpha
